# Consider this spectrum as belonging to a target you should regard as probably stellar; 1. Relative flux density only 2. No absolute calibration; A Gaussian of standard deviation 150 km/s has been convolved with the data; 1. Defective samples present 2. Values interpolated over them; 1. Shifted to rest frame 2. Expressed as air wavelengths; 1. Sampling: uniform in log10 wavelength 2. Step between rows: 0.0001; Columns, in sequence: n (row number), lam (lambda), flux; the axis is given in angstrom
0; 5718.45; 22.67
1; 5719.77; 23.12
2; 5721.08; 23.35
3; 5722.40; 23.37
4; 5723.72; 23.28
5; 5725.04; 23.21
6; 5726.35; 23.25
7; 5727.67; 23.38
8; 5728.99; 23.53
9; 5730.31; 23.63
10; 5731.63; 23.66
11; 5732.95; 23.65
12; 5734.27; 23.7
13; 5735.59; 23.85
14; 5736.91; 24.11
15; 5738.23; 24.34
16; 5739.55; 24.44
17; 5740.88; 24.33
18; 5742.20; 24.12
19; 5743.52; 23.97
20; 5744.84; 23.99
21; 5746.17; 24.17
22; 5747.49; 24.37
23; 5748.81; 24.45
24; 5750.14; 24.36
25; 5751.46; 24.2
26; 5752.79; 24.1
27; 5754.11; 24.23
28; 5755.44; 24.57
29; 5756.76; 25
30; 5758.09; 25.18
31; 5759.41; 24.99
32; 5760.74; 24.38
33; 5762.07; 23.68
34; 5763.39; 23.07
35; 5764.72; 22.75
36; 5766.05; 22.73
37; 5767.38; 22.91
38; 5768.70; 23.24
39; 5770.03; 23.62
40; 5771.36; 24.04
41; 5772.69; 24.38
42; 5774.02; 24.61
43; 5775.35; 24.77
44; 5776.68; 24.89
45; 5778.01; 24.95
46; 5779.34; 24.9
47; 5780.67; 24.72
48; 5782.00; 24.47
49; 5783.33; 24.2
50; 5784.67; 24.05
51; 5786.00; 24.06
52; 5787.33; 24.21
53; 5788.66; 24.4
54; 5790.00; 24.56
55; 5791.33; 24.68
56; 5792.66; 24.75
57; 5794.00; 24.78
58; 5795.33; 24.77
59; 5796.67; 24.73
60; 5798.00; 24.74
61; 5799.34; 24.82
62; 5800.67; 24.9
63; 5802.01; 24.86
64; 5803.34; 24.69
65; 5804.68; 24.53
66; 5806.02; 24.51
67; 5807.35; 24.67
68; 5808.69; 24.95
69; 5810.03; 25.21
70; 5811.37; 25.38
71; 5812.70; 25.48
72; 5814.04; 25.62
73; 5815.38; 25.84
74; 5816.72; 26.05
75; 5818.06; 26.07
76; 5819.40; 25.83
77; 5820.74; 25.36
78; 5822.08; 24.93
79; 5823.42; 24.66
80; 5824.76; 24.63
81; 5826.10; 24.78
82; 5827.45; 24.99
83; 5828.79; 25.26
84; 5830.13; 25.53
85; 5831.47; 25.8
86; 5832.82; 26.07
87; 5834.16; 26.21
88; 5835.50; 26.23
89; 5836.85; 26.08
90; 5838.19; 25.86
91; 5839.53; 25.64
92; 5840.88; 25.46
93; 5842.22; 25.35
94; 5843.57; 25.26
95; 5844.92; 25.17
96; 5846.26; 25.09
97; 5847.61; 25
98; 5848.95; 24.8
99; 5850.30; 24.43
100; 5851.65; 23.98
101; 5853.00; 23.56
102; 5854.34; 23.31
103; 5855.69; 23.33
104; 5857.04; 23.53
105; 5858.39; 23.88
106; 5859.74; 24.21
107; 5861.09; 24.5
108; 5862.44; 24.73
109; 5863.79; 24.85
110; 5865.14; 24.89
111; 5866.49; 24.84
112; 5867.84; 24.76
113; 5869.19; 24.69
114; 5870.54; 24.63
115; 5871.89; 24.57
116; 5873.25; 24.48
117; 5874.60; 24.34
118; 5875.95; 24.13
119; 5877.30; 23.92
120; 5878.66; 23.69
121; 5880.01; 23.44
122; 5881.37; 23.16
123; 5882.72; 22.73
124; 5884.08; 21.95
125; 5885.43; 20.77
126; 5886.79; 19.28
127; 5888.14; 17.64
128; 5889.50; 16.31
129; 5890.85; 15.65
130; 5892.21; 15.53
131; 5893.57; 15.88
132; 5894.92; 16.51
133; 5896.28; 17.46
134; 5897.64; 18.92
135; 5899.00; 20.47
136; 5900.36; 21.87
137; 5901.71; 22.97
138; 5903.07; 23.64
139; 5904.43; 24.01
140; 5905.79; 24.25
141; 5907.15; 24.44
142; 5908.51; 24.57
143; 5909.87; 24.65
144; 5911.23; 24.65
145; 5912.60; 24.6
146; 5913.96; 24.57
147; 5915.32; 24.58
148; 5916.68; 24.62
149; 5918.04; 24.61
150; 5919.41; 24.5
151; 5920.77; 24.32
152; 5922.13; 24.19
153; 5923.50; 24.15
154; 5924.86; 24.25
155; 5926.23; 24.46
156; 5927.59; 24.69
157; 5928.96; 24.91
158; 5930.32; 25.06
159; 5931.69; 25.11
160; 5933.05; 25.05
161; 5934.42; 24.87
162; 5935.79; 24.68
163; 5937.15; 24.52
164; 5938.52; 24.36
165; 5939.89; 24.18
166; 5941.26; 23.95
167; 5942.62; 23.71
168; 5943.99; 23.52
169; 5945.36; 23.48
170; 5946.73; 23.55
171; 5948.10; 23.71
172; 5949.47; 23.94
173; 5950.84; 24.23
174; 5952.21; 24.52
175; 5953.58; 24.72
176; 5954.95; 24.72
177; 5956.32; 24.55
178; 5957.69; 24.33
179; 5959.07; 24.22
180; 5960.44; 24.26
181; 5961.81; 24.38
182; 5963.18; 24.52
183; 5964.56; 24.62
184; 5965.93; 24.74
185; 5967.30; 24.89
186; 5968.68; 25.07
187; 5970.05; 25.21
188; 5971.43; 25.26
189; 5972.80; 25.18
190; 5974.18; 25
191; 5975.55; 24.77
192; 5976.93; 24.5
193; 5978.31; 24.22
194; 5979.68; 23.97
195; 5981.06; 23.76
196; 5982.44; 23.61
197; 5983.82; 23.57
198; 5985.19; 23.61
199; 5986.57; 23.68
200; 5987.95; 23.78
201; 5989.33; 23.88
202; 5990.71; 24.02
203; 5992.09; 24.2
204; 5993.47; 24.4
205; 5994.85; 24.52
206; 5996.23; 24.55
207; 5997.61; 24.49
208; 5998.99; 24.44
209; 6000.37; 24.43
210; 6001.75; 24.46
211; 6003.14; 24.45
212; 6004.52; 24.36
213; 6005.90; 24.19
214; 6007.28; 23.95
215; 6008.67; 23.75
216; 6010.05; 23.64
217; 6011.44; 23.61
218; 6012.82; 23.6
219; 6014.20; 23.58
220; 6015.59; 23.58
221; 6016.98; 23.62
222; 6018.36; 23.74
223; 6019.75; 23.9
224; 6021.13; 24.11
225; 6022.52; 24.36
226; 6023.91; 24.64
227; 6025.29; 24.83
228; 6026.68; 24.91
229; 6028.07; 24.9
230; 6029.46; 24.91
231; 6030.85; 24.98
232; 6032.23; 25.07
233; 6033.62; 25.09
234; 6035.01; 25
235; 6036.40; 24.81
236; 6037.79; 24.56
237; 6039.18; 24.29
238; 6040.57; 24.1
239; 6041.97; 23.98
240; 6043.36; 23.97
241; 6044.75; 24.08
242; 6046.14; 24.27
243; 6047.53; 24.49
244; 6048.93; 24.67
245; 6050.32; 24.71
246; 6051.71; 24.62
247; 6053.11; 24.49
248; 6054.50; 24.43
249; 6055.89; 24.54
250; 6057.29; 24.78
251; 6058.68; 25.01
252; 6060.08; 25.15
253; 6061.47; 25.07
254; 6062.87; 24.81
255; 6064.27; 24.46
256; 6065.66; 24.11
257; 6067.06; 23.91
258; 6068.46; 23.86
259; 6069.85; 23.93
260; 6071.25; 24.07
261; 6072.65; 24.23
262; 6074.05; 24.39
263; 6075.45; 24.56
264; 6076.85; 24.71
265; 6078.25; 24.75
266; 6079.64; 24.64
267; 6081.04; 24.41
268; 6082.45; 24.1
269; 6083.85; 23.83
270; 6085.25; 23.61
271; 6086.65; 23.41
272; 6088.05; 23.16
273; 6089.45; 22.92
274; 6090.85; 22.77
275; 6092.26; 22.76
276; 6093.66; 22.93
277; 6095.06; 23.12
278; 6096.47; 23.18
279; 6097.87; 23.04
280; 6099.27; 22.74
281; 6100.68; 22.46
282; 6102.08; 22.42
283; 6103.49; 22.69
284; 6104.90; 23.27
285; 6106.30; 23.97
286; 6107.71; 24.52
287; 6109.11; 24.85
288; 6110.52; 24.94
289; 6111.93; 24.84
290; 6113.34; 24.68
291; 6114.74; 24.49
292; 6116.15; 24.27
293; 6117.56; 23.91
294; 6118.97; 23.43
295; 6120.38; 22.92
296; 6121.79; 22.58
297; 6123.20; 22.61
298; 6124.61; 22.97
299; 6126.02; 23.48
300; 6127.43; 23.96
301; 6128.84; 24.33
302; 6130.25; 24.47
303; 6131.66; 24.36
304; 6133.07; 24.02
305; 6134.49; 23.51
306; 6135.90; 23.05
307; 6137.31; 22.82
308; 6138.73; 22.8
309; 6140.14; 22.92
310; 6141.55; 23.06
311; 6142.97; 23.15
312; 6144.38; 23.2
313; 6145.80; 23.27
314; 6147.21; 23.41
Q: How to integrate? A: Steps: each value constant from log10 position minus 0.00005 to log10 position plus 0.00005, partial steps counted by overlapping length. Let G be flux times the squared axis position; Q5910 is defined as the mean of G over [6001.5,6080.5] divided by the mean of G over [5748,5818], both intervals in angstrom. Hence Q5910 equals 1.1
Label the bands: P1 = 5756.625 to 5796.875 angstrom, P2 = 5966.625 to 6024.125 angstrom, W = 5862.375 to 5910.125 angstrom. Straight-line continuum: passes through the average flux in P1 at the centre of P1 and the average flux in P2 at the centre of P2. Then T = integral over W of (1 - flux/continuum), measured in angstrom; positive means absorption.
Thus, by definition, 4.36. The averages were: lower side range 24.3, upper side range 24.2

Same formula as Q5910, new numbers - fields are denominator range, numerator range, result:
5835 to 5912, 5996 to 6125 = 1.11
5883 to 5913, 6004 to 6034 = 1.22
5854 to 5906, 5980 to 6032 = 1.14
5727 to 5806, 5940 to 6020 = 1.07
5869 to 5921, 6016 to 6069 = 1.16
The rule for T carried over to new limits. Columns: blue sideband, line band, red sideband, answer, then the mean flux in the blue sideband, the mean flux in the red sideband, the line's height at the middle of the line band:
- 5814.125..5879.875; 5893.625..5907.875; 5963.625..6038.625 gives 2.01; 24.9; 24.4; 24.7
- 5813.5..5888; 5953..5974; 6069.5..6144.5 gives -0.51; 24.5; 23.6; 24.1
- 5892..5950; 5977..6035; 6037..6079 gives -0.39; 23.4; 24.4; 24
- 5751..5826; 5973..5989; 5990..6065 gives 0.24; 24.6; 24.4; 24.4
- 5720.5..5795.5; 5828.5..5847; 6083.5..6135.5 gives -1.30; 24.1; 23.5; 24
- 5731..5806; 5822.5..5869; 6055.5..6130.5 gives -1.38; 24.3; 23.9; 24.2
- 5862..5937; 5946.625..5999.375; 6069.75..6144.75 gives -2.63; 23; 23.6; 23.2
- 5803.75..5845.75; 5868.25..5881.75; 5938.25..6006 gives 0.48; 25.4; 24.3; 25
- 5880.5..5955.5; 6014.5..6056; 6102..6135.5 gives -1.80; 22.9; 23.8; 23.4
